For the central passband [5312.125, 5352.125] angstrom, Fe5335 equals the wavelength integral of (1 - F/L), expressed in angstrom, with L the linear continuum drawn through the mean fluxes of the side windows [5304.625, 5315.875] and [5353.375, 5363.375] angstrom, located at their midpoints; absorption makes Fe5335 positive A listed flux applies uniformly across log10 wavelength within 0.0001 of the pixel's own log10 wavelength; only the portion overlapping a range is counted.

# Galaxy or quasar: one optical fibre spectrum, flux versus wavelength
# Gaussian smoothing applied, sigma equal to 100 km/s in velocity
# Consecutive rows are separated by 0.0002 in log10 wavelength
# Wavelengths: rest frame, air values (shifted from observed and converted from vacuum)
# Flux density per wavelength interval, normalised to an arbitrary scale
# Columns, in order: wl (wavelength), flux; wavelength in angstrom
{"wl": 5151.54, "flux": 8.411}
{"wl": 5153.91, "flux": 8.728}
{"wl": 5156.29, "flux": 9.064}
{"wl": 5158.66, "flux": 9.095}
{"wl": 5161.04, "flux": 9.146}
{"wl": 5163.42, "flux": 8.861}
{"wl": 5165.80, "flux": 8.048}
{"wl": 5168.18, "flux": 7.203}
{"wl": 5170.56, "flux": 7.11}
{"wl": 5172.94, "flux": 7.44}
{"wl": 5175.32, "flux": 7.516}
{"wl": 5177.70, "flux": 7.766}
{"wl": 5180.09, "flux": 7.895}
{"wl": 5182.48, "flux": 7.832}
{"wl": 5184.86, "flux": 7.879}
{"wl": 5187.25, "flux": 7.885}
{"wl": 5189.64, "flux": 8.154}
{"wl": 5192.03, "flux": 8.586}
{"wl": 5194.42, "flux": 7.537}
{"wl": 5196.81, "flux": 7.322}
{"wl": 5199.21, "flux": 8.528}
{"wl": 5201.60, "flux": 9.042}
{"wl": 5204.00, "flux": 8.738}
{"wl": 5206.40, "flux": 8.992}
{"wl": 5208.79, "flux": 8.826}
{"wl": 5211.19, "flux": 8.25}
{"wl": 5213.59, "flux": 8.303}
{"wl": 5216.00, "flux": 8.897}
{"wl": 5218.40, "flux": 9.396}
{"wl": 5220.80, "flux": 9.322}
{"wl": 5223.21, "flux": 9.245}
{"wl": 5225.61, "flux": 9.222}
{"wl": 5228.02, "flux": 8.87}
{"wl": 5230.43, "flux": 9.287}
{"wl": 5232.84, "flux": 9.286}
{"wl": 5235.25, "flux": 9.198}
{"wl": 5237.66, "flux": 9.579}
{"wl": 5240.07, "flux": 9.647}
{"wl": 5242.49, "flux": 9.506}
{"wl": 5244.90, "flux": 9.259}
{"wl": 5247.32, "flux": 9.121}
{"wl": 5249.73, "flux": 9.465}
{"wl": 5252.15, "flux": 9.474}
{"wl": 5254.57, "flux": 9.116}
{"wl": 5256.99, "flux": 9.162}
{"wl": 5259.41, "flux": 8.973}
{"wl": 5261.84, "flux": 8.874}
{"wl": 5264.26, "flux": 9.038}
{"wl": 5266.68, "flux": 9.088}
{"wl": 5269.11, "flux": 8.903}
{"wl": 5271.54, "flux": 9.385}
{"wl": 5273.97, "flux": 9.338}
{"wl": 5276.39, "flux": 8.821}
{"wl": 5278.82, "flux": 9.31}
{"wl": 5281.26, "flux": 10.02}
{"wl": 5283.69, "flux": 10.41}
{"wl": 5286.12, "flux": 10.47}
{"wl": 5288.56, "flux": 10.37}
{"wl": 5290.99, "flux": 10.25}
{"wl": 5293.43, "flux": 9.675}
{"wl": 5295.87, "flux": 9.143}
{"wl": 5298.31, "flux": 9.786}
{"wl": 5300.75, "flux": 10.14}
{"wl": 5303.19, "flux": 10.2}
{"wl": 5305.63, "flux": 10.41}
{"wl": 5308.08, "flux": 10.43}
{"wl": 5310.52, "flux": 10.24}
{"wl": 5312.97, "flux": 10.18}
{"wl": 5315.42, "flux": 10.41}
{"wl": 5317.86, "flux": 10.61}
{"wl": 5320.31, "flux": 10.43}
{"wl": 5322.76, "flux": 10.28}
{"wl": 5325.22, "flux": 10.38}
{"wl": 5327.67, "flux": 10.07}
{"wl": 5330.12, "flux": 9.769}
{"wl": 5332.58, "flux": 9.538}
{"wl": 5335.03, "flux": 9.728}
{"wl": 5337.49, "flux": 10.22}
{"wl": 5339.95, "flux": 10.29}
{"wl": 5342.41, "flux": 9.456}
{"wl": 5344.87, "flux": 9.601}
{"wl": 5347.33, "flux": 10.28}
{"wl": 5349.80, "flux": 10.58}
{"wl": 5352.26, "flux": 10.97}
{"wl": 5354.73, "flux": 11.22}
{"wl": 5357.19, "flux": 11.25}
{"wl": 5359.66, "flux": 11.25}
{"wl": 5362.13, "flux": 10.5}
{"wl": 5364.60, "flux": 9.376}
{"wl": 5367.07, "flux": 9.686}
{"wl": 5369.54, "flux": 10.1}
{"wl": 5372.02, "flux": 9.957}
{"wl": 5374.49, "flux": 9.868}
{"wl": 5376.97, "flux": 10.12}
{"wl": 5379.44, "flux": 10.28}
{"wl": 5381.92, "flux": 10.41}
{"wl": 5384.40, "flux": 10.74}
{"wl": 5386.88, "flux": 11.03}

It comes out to 1.9 angstrom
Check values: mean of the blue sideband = 10.3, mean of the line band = 10.1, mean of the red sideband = 11.1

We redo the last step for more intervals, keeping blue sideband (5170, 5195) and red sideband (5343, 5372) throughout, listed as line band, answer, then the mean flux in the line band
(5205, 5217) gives -0.62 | 8.65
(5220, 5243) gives -2.10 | 9.31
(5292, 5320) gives -1.42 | 10.1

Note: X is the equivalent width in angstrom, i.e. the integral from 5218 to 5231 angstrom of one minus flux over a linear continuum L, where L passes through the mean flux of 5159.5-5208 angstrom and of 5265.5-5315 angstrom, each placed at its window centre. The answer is -0.7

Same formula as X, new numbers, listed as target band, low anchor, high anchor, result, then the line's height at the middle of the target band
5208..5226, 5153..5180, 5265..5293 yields -0.2 angstrom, 8.83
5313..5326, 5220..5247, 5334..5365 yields -0.4 angstrom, 10.1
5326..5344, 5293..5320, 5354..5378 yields 0.6 angstrom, 10.2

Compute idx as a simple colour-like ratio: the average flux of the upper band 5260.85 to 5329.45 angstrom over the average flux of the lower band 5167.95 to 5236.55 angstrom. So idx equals 1.2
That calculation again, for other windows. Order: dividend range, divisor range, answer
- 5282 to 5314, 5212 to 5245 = 1.10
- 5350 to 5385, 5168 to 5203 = 1.32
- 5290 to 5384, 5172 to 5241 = 1.19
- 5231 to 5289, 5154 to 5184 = 1.16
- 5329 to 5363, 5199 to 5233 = 1.15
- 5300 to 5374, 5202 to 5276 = 1.12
